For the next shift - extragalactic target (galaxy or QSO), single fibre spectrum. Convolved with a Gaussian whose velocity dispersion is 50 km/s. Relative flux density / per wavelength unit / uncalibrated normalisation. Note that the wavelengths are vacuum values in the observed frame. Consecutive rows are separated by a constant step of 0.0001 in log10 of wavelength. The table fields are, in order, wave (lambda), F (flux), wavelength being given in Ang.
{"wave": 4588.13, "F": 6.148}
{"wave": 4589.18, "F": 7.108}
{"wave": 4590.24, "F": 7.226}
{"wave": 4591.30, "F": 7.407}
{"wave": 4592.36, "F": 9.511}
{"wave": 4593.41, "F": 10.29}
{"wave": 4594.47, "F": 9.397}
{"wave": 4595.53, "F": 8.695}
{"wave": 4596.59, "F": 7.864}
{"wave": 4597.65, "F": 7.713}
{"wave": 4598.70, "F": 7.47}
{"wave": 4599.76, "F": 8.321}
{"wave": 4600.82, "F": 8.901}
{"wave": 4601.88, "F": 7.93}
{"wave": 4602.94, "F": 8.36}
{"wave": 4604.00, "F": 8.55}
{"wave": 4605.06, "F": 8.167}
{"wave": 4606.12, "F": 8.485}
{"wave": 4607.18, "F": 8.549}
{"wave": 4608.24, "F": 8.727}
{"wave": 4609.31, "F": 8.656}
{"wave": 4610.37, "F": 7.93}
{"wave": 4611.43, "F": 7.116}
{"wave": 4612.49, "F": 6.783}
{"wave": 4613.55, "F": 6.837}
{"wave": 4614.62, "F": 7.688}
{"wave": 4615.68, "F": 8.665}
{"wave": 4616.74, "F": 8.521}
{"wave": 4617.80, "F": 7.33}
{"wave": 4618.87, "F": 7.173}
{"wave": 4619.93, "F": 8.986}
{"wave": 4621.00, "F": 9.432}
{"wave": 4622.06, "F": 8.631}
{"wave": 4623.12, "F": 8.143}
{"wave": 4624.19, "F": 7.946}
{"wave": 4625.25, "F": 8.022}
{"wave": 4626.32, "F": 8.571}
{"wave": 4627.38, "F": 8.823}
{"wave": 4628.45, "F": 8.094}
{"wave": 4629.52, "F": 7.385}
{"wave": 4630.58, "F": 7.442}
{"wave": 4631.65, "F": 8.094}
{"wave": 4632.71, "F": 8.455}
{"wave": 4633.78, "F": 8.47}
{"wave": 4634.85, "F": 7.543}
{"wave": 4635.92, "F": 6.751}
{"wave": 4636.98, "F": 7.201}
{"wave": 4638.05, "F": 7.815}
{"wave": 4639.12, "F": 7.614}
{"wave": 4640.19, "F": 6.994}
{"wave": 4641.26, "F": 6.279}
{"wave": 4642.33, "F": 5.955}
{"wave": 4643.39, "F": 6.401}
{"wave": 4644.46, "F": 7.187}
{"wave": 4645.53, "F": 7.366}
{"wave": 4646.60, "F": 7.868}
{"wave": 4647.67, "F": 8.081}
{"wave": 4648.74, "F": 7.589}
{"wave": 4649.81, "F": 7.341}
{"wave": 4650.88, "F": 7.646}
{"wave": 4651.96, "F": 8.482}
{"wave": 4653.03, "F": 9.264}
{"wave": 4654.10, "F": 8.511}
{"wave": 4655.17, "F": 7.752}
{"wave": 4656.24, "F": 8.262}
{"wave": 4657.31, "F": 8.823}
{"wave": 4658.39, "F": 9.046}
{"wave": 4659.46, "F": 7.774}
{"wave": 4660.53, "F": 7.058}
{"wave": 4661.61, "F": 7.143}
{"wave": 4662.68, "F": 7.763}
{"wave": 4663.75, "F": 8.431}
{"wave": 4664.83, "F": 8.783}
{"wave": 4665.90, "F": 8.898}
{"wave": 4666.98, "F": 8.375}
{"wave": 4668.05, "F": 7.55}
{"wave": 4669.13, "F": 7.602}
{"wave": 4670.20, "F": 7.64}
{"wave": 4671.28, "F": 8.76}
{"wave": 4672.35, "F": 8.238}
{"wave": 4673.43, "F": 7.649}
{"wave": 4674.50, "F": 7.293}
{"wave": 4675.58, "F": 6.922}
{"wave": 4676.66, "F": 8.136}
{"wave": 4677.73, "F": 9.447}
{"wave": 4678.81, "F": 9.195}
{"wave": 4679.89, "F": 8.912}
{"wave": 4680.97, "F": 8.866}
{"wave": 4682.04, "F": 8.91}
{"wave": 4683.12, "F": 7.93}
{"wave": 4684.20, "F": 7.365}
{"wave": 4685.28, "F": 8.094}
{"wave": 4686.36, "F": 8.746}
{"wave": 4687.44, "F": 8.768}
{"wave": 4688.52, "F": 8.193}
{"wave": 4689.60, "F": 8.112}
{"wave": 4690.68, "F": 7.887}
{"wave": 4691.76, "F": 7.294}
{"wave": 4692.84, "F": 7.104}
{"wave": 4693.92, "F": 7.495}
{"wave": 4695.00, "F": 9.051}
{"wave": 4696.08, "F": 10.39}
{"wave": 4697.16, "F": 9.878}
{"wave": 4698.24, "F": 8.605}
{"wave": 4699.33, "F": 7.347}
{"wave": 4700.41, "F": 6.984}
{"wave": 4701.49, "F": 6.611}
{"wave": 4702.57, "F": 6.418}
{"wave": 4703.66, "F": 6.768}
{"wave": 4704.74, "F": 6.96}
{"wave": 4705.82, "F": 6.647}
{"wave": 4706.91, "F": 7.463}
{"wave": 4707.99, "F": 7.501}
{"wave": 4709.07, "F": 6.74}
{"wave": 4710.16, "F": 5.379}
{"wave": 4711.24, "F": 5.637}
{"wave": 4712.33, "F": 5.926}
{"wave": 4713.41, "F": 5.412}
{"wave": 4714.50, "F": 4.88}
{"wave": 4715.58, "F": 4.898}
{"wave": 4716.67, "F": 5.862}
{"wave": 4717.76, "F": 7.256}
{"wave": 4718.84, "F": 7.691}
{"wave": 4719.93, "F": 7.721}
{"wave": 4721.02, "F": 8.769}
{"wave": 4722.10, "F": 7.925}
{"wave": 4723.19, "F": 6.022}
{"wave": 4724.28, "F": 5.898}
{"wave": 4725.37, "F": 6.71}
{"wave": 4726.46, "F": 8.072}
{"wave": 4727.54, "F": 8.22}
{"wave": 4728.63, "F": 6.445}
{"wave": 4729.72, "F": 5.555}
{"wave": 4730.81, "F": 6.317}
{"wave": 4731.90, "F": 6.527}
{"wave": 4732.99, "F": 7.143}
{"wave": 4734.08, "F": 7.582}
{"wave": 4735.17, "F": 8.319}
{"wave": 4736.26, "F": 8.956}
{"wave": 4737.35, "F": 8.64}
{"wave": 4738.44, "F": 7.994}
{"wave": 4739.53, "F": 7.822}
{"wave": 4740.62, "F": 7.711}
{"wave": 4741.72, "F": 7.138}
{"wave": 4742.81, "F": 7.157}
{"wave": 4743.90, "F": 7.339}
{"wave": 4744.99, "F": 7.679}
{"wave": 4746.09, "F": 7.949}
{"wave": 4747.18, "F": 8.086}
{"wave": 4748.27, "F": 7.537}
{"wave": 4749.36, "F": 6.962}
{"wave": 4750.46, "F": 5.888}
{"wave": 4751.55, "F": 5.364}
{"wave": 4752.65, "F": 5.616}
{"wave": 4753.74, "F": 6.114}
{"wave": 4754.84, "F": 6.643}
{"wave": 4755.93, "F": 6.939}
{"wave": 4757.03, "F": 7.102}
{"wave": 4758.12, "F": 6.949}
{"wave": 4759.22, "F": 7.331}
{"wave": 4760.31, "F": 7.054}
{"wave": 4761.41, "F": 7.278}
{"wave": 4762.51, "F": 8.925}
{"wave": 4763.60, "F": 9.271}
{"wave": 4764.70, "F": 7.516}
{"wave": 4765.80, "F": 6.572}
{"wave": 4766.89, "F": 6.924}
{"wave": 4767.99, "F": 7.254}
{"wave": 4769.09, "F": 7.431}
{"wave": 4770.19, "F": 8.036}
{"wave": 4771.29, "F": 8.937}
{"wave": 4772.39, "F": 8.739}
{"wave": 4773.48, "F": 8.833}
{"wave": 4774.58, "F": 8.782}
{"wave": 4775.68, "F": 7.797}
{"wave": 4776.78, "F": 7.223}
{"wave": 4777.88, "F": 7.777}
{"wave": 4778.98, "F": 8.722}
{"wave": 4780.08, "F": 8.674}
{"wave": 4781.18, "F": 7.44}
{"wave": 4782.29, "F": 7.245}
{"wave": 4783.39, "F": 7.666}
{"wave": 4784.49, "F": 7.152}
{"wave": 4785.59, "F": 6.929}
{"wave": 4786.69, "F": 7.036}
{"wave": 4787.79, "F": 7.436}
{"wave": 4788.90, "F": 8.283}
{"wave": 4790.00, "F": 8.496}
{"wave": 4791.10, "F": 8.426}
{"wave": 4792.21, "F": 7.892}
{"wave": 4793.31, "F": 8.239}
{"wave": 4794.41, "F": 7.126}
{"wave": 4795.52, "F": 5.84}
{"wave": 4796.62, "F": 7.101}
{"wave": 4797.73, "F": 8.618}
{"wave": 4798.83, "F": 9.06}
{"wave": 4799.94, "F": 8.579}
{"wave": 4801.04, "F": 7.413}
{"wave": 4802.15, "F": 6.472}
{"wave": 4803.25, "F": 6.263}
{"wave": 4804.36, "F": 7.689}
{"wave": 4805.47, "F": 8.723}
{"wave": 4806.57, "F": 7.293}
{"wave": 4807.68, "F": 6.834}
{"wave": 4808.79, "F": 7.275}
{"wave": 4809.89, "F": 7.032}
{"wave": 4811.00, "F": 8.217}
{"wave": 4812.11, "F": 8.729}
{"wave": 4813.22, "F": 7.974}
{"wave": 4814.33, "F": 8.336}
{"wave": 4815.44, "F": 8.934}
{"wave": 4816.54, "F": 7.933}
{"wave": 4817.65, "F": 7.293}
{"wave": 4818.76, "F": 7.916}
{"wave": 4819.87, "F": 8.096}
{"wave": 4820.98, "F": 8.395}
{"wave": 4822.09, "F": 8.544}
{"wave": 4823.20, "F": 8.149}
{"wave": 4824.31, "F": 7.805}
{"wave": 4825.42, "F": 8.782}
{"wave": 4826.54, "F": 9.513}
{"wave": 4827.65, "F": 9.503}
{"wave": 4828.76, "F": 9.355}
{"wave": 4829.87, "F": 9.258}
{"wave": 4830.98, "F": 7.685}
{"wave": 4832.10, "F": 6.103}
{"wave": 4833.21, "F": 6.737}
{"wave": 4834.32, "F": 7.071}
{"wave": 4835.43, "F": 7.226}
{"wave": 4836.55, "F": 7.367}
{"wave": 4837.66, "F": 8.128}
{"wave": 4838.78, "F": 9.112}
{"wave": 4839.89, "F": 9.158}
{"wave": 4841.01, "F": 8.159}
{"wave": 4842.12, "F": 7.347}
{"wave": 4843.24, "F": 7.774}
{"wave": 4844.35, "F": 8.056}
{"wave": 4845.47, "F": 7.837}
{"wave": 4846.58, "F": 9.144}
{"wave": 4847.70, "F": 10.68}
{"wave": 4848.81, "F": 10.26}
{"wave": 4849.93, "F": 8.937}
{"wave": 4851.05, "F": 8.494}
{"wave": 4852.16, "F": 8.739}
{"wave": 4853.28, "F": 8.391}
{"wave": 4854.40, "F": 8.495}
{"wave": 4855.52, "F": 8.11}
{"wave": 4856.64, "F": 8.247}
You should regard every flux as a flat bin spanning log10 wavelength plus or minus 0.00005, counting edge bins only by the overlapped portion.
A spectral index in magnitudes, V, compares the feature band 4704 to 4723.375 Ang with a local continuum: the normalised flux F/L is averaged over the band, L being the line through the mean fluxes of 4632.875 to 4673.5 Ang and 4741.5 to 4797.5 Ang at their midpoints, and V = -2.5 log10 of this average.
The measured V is 0.16 mag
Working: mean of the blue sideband 7.79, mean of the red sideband 7.5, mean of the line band 6.61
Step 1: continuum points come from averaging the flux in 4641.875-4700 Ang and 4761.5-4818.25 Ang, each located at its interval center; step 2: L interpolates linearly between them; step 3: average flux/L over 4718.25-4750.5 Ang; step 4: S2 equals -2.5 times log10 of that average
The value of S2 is 0.07 mag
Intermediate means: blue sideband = 8.1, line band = 7.42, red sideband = 7.81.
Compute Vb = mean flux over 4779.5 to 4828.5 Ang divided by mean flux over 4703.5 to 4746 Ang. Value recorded 1.13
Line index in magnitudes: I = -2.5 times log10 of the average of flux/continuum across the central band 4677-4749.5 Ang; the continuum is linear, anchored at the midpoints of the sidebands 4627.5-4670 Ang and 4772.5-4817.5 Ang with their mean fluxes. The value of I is 0.044 mag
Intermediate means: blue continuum 7.78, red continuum 7.79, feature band 7.48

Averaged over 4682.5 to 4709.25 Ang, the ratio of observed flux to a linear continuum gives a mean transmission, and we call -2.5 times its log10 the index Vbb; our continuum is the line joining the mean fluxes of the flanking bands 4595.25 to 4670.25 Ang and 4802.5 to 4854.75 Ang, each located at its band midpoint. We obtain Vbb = 0.03 mag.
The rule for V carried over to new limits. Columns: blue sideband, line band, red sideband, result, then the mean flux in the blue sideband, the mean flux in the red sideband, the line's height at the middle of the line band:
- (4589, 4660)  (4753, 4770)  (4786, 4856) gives 0.11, 7.99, 8.08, 8.05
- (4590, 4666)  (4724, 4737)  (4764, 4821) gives 0.10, 8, 7.78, 7.86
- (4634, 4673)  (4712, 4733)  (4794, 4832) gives 0.18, 7.78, 7.97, 7.86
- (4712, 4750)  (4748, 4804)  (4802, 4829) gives 0.02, 7.15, 8.05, 7.63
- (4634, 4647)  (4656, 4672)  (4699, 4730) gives -0.17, 7.11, 6.69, 6.97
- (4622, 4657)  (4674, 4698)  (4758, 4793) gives -0.08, 7.75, 7.83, 7.78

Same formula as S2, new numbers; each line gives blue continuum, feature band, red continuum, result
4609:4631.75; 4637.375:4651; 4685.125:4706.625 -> 0.10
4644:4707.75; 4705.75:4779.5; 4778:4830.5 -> 0.11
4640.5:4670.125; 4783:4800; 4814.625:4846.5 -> 0.05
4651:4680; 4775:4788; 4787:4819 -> 0.03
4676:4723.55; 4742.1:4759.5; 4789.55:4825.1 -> 0.11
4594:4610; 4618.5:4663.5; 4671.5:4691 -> 0.06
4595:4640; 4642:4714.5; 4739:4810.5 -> 0.01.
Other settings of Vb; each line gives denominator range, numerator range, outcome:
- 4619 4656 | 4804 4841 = 1.03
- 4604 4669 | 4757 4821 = 0.98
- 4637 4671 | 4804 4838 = 1.03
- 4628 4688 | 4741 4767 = 0.90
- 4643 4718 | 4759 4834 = 1.02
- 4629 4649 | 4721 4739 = 0.99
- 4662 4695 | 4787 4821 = 0.95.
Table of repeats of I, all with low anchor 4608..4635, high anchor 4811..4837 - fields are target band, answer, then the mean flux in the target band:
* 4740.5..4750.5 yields 0.098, 7.4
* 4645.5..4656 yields 0.005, 8.03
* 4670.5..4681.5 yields -0.033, 8.32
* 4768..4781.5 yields -0.009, 8.18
